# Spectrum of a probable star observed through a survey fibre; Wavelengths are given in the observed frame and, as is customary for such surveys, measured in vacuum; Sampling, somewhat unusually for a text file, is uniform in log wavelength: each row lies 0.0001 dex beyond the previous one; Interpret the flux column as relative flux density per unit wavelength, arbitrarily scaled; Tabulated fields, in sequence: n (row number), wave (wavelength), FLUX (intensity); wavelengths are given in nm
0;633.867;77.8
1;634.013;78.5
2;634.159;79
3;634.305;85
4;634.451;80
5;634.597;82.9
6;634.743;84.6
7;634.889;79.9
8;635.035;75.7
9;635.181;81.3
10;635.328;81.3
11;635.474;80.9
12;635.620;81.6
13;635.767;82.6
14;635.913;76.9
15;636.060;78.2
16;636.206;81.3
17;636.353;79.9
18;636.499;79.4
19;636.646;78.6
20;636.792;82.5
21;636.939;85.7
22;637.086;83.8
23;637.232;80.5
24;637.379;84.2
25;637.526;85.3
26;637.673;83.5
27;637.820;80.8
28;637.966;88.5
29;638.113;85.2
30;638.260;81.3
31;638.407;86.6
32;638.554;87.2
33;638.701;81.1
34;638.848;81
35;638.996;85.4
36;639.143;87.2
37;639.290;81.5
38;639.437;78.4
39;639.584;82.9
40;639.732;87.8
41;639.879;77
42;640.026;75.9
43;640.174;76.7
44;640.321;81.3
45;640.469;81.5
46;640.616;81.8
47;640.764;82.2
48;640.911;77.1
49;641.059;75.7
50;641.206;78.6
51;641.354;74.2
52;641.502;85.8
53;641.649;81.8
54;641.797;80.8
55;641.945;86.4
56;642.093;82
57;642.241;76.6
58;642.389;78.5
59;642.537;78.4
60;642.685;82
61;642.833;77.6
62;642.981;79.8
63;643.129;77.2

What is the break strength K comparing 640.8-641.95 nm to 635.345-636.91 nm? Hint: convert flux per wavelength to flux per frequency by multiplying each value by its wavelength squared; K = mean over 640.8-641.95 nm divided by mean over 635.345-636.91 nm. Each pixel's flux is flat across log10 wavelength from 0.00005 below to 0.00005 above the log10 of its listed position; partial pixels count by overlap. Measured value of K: 1.01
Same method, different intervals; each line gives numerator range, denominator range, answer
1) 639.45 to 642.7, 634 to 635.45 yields 1.01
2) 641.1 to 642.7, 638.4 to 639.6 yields 0.97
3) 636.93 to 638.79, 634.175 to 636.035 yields 1.05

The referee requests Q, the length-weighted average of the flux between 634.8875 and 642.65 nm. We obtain 81.3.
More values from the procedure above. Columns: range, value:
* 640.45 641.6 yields 79.6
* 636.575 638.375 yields 83.4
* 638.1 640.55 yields 82.1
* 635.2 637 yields 80.7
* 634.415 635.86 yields 81.1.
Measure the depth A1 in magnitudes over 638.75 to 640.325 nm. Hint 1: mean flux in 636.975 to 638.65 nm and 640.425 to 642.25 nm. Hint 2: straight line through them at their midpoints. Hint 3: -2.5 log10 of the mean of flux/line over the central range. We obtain 0.01 mag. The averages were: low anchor 84.3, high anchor 80.5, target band 81.4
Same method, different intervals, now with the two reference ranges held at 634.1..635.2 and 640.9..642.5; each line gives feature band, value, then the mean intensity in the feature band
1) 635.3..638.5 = -0.021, 82.3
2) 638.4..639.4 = -0.047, 83.9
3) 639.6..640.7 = -0.004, 80.4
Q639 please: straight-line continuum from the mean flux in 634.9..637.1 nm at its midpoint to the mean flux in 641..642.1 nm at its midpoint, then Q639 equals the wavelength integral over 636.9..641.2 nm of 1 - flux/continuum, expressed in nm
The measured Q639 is -0.09 nm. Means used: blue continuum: 80.5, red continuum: 80.7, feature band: 82.2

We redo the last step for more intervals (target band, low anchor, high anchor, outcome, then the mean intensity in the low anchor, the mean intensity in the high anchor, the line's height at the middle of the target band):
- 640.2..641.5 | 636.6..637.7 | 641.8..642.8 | 0.030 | 83.1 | 80.5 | 81.2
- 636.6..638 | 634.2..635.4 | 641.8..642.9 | -0.041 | 81.3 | 80.2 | 80.9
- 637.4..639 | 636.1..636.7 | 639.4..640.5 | -0.083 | 79.8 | 80.2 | 80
